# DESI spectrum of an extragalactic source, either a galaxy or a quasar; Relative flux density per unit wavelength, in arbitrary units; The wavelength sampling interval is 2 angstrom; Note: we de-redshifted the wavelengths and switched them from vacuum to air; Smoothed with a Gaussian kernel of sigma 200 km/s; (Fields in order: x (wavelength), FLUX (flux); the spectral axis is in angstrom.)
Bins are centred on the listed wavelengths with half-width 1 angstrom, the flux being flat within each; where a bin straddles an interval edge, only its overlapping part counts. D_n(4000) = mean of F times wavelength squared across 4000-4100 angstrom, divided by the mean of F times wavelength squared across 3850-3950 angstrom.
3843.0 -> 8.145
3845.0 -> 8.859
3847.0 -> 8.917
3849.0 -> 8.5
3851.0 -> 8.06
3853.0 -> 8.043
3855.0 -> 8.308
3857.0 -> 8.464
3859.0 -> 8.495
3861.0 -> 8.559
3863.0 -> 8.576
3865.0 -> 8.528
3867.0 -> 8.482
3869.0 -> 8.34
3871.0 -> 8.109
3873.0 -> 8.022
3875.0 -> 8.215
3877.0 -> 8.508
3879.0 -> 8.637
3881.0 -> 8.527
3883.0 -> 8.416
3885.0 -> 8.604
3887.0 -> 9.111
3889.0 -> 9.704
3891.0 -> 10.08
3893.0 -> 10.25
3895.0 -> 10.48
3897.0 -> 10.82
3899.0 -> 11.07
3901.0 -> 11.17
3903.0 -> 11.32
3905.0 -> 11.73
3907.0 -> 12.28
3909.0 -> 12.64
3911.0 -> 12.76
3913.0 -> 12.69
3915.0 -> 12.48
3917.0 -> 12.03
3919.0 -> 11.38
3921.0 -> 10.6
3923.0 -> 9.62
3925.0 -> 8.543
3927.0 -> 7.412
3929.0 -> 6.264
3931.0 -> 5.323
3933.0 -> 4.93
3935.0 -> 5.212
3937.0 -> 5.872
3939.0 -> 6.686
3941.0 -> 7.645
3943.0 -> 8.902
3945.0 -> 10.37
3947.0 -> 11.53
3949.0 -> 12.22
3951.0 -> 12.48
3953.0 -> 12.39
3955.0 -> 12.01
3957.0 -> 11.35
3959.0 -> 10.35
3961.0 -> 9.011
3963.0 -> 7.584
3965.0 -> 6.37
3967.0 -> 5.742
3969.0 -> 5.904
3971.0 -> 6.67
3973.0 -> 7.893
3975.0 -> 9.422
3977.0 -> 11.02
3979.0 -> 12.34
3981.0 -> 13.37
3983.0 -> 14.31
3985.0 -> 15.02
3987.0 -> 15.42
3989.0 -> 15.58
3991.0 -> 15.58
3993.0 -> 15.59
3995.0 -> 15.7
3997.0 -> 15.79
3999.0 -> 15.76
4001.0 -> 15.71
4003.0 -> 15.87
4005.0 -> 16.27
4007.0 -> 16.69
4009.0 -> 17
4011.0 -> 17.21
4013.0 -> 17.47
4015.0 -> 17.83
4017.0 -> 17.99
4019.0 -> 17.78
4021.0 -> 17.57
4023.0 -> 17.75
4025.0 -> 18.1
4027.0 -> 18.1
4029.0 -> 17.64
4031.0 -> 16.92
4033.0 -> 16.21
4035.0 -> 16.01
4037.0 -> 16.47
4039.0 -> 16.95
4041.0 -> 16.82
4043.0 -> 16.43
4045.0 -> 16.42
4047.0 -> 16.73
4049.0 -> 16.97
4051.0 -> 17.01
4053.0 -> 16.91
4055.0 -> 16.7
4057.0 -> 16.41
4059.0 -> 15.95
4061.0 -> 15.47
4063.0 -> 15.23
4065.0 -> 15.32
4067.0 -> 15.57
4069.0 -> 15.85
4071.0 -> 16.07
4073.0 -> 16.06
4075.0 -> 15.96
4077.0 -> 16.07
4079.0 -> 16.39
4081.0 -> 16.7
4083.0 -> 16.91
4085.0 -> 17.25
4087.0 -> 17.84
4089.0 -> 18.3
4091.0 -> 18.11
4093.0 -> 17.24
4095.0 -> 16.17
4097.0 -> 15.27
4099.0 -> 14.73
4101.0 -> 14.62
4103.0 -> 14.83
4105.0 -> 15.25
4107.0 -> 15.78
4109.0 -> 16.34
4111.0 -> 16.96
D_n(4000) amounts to 1.94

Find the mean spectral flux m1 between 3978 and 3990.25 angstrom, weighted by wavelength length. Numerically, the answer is 14.4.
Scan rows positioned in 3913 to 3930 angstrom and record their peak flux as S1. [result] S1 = 12.69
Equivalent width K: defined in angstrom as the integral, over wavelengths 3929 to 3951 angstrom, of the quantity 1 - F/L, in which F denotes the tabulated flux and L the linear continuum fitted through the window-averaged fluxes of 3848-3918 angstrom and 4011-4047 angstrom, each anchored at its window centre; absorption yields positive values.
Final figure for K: 8.2 angstrom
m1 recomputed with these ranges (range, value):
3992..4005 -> 15.8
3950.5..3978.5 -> 9.15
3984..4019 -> 16.3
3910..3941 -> 8.75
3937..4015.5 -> 12.3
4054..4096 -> 16.5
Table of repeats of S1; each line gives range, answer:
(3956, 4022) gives 17.99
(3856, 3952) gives 12.76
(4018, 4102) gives 18.3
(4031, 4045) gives 16.95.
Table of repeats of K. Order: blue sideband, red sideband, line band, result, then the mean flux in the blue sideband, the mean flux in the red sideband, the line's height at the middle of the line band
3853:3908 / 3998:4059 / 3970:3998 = 3.02 angstrom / 9.34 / 16.9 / 14.6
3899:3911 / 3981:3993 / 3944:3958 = 1.94 angstrom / 11.8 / 15.1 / 13.7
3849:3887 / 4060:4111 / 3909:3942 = 4.81 angstrom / 8.41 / 16.1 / 10.5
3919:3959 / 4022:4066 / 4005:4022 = -3.46 angstrom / 9.01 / 16.7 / 14.4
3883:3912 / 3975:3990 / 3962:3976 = 6.45 angstrom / 10.8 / 13.6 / 13.1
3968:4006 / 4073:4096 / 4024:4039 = -2.08 angstrom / 13.3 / 17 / 15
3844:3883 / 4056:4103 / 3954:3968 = 3.51 angstrom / 8.43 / 16.2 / 11.9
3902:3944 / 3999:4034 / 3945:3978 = 7.61 angstrom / 9.35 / 17.1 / 12.6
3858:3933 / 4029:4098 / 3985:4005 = -2.88 angstrom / 9.61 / 16.5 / 13.7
